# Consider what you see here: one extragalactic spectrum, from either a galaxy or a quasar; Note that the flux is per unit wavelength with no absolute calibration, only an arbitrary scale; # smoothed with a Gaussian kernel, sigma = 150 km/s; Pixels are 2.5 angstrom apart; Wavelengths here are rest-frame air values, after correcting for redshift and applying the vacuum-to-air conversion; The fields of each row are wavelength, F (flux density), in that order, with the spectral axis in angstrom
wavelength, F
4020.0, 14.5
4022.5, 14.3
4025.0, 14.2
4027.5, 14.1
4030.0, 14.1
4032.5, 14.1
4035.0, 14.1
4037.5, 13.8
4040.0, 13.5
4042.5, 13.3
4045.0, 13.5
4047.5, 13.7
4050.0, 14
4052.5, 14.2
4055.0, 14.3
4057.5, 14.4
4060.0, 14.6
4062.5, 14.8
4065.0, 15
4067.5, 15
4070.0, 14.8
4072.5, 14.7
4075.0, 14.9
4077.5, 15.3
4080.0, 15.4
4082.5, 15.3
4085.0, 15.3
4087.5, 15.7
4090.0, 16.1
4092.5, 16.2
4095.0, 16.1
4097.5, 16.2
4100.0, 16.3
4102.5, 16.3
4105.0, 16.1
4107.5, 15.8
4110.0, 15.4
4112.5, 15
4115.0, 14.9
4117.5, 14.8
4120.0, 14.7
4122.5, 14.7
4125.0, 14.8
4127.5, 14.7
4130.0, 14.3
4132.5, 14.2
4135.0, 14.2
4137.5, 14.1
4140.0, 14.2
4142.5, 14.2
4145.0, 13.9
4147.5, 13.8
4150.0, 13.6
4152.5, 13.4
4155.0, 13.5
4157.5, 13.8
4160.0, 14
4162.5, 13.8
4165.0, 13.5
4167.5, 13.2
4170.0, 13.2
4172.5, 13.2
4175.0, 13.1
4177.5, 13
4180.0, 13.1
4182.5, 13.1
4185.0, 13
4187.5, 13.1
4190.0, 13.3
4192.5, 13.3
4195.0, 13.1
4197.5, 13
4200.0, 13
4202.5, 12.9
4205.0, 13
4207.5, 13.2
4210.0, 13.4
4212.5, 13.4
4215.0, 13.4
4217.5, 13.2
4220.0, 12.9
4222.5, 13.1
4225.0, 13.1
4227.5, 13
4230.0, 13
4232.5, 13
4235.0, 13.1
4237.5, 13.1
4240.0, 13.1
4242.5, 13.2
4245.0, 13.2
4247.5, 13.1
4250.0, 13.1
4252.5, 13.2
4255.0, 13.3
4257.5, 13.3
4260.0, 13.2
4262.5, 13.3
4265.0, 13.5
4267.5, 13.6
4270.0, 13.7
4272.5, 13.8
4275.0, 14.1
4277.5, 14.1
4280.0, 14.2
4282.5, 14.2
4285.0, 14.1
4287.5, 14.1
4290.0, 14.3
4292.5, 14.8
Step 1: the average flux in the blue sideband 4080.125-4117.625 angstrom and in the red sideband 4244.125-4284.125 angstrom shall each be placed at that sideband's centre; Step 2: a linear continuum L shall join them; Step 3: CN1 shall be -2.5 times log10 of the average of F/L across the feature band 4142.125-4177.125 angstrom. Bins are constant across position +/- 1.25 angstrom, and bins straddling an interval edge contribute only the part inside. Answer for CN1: 0.10 mag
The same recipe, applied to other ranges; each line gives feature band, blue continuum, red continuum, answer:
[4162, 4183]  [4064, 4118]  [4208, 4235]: 0.06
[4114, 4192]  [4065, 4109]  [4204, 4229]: 0.04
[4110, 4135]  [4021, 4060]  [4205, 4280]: -0.07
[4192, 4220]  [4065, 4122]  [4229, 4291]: 0.08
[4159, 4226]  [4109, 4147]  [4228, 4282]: 0.06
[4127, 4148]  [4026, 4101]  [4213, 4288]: 0.00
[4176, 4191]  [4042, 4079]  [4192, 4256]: 0.03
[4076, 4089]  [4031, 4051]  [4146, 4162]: -0.12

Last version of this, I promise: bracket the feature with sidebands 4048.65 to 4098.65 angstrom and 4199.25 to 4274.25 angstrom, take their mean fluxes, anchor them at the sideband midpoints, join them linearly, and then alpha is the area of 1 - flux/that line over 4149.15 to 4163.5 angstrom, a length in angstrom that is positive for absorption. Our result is 0.5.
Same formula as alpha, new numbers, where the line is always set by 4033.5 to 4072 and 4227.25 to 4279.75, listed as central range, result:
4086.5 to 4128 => -4.6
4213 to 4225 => 0.3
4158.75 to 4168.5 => 0.1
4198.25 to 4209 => 0.4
